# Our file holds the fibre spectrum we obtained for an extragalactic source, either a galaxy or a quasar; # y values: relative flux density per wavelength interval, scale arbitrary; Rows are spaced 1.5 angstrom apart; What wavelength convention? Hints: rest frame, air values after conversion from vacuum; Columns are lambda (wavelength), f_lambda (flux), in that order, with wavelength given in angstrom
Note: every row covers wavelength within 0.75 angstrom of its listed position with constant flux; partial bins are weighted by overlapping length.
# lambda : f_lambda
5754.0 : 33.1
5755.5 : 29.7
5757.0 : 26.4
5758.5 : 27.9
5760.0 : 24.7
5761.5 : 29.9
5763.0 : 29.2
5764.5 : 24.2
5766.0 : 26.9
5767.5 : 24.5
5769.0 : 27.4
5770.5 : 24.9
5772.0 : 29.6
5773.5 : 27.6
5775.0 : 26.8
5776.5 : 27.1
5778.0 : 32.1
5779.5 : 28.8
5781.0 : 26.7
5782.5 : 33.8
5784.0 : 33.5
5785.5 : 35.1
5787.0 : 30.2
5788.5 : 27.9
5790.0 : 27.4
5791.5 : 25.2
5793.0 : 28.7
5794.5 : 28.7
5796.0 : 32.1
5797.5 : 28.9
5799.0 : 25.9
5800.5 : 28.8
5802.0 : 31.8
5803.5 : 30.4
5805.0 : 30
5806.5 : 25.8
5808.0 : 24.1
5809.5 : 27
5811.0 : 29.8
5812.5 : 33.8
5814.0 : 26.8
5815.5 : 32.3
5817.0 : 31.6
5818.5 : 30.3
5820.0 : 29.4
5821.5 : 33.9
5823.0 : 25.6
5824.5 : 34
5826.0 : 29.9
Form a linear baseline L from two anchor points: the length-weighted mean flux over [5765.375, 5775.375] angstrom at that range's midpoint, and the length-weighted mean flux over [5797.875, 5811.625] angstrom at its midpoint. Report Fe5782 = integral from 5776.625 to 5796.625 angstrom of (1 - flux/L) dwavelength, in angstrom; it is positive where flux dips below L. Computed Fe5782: -1.8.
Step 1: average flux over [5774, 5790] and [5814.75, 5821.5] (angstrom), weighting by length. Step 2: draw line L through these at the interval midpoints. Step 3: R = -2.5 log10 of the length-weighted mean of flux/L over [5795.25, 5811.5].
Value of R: 0.08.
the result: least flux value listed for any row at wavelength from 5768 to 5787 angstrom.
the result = 24.9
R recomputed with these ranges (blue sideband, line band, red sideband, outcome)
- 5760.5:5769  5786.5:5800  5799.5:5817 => 0.00 mag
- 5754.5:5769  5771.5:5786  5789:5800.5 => -0.09 mag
